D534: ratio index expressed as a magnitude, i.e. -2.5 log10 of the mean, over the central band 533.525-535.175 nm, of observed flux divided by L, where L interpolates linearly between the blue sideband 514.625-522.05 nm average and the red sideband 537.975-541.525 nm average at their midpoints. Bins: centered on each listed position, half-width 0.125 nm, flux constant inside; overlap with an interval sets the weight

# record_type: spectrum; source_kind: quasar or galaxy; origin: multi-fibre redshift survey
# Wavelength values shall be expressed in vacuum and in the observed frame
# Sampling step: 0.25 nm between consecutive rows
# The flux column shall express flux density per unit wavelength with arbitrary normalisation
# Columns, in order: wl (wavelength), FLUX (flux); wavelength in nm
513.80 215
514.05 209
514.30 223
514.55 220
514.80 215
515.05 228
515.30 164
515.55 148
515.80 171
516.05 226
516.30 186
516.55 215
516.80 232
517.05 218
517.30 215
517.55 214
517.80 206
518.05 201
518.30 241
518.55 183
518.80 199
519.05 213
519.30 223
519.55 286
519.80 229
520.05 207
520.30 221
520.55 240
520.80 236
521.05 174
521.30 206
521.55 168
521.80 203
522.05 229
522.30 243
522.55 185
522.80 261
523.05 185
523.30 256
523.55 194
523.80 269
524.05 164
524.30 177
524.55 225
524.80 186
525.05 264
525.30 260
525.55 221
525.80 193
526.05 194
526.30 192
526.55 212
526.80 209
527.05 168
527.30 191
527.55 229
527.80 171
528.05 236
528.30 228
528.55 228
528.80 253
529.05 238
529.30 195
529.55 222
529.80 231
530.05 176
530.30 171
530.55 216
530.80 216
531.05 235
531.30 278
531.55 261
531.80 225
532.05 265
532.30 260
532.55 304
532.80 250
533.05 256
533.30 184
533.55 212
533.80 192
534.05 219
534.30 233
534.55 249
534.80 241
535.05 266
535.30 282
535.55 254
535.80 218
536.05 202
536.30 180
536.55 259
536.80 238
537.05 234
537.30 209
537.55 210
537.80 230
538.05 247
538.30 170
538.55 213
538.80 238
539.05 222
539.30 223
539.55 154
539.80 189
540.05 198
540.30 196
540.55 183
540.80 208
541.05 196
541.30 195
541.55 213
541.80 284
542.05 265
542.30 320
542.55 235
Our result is -0.14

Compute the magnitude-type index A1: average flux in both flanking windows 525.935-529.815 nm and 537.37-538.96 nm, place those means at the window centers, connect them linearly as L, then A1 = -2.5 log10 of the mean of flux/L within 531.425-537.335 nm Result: -0.11 mag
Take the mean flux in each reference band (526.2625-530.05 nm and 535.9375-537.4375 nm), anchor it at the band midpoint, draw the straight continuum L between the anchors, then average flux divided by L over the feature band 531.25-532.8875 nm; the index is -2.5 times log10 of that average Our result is -0.21 mag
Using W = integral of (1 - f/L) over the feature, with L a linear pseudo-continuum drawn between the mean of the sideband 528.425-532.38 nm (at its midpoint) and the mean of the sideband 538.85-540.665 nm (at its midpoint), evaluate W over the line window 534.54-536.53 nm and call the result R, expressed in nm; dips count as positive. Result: -0.24 nm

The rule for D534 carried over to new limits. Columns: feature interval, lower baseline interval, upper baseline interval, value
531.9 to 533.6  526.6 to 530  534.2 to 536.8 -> -0.09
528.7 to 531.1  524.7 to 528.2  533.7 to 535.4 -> 0.04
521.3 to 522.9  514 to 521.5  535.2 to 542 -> -0.01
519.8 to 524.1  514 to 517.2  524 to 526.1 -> -0.03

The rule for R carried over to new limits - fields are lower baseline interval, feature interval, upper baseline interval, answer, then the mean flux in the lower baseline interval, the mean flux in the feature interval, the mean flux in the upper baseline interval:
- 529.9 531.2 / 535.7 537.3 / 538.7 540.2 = -0.134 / 205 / 221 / 203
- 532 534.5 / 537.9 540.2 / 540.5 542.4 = 0.280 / 237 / 206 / 234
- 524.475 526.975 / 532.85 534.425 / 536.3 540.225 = -0.024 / 214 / 218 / 214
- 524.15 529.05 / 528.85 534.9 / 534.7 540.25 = -0.381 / 213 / 231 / 221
